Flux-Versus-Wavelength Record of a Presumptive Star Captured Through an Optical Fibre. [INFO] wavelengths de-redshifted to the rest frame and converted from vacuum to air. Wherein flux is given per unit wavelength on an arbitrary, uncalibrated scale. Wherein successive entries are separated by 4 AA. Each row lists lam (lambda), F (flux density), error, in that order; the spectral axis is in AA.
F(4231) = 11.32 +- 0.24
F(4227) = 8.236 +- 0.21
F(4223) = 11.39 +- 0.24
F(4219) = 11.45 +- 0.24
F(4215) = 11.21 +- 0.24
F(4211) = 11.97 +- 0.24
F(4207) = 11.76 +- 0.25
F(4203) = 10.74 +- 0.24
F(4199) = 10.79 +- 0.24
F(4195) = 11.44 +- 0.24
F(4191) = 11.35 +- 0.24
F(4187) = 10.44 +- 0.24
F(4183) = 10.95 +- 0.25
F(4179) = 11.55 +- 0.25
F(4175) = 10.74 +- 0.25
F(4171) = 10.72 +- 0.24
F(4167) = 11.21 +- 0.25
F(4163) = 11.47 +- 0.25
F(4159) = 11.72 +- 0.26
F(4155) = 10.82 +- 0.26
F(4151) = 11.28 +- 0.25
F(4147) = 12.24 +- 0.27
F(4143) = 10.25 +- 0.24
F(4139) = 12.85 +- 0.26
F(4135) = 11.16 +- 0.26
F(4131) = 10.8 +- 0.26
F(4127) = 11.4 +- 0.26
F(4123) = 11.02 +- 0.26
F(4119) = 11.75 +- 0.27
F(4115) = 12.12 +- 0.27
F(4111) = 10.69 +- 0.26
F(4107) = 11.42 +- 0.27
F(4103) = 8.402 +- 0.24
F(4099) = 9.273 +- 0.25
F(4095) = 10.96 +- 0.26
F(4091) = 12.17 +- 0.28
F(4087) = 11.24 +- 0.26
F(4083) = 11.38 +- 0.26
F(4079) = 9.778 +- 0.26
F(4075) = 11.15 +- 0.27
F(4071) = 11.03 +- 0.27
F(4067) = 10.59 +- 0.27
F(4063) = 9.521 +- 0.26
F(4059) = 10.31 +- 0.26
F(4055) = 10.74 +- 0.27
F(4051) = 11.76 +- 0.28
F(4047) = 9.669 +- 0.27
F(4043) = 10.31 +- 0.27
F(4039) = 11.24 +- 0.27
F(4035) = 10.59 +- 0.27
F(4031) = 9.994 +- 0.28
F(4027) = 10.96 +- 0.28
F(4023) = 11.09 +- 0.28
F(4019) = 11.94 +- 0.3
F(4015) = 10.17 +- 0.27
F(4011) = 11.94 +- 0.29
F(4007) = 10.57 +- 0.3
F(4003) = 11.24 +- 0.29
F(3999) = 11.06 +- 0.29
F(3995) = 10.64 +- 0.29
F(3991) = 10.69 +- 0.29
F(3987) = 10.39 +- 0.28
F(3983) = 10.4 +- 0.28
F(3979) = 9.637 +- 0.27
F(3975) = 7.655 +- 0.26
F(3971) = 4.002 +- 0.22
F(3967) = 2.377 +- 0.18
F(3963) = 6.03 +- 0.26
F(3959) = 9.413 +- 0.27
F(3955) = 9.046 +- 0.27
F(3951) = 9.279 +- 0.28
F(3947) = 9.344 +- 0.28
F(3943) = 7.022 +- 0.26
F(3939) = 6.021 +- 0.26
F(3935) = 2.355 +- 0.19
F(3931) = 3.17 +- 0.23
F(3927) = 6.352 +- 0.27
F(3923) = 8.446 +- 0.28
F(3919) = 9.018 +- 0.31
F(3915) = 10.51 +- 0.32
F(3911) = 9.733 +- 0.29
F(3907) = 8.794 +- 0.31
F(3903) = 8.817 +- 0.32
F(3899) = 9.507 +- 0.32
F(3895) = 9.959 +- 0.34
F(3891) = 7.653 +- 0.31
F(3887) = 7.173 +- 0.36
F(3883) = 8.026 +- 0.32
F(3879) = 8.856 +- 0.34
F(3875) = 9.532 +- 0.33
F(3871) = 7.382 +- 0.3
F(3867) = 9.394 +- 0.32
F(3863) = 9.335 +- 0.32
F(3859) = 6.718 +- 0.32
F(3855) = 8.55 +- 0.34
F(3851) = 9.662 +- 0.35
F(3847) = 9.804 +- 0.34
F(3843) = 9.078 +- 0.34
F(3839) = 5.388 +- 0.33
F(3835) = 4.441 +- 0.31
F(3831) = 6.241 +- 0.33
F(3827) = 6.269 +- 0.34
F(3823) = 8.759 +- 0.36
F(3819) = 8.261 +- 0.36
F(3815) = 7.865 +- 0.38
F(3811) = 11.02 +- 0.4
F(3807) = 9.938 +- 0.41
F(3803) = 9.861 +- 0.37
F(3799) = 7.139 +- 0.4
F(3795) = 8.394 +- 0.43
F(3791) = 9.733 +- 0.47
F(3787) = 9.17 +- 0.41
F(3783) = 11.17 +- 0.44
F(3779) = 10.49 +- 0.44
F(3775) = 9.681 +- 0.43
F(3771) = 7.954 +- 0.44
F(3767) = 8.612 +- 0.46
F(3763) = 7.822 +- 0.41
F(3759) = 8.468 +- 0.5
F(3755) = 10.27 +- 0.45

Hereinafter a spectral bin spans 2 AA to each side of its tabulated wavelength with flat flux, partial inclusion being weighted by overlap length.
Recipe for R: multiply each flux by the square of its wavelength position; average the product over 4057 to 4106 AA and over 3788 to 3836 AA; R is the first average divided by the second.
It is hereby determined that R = 1.46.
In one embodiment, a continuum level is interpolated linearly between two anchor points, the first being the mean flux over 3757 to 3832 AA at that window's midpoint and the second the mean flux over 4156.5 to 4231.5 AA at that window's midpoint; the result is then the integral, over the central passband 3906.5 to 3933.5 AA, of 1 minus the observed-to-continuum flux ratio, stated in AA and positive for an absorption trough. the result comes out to 4.7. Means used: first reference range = 8.82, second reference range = 11.1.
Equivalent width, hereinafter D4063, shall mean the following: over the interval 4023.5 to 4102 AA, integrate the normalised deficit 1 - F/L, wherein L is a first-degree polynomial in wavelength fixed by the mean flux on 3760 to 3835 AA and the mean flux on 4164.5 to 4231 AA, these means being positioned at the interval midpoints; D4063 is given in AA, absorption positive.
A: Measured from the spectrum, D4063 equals -3.3 AA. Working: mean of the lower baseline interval 8.68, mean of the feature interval 10.6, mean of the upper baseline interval 11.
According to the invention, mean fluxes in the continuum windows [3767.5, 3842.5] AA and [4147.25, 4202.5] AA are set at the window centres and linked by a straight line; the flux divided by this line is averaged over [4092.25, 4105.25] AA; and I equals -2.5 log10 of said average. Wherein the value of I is 0.09 mag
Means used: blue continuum 8.45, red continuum 11.1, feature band 9.73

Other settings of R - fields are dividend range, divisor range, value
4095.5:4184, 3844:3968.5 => 1.56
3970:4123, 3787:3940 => 1.43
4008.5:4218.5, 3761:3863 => 1.51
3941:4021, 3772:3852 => 1.16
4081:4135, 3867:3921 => 1.38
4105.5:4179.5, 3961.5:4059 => 1.23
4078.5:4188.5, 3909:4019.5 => 1.42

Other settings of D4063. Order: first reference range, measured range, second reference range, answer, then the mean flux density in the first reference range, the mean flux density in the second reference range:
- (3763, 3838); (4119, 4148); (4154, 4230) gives -1.9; 8.55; 11.1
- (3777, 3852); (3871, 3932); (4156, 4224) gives 4.9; 8.55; 11.2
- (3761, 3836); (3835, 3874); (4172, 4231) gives 3.3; 8.62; 11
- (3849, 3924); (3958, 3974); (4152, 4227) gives 6.9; 8.8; 11.1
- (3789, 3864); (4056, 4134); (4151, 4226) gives -2.9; 8.22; 11.2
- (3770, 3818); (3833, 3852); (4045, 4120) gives 4.0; 9.37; 10.7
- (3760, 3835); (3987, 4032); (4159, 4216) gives -4.0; 8.68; 11.2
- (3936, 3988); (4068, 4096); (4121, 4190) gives -3.6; 7.59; 11.2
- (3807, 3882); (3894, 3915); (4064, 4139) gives -1.5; 8.19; 10.9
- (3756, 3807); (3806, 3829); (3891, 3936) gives 0.5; 9.1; 7.99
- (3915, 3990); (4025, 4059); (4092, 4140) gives -4.8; 7.35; 11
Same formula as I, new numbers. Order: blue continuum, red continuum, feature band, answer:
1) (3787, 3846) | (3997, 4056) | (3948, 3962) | 0.10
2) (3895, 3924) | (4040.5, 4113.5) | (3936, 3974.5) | 0.37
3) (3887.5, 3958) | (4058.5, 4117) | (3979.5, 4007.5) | -0.17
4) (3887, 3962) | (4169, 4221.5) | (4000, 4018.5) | -0.23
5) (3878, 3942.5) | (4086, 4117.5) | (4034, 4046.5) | -0.08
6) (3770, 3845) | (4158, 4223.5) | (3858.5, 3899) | 0.06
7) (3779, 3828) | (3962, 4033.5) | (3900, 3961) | 0.19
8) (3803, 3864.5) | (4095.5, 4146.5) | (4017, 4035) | -0.10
